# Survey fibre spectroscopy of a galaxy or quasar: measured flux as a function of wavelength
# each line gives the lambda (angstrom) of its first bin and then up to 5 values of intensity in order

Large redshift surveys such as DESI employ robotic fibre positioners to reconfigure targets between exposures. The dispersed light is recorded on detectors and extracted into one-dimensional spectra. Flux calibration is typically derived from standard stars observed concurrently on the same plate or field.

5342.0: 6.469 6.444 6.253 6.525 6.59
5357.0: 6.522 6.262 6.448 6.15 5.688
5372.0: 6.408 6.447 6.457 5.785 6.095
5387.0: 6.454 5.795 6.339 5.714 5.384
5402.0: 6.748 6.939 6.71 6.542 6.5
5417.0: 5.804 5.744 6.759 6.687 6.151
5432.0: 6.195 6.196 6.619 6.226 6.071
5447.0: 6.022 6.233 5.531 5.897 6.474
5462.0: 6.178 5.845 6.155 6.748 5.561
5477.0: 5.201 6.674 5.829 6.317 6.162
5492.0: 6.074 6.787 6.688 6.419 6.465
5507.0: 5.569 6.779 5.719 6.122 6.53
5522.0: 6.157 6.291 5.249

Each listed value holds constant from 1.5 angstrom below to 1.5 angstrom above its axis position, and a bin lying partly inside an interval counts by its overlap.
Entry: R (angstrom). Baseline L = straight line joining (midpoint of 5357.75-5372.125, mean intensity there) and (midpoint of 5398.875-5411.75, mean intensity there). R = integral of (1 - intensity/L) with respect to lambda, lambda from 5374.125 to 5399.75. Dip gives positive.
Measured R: 1.3 angstrom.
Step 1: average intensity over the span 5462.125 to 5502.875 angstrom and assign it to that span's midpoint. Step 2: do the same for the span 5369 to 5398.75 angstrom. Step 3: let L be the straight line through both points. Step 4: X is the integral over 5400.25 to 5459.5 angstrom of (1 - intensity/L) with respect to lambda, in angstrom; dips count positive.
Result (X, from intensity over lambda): -1.43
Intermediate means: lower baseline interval 6.11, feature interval 6.3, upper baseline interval 6.19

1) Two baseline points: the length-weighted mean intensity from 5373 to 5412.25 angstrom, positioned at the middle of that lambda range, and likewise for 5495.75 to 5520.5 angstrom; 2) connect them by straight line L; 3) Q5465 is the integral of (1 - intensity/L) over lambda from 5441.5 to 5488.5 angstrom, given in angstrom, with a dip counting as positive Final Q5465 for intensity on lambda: 1.7 angstrom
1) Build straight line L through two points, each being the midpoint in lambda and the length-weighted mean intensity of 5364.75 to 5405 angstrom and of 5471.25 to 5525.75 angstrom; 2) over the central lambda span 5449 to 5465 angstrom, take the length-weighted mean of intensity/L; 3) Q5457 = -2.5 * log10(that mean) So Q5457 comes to 0.03 mag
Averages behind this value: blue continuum 6.14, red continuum 6.2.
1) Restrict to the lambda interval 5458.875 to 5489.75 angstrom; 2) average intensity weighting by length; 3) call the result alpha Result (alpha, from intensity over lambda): 6.09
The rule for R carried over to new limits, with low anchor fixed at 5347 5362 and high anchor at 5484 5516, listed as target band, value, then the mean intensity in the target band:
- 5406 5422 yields 0.19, 6.3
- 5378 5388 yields 0.41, 6.15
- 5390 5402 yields 0.87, 5.93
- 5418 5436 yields 0.23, 6.28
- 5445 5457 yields 0.77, 5.93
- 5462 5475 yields 0.43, 6.11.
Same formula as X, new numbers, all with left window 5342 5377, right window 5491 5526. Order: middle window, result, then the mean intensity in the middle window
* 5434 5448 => 0.2 angstrom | 6.24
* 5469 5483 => 0.6 angstrom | 6.03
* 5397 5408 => -0.1 angstrom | 6.38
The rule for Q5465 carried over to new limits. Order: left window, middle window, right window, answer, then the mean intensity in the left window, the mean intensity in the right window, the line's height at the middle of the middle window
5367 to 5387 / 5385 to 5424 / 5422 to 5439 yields 0.3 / 6.17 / 6.42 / 6.3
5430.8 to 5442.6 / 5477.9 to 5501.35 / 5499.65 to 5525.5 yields -0.3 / 6.31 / 6.22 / 6.25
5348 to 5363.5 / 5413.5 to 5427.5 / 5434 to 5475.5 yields -0.1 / 6.45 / 6.12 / 6.24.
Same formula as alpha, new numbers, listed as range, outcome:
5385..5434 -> 6.28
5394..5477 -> 6.19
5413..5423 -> 6.1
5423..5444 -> 6.36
